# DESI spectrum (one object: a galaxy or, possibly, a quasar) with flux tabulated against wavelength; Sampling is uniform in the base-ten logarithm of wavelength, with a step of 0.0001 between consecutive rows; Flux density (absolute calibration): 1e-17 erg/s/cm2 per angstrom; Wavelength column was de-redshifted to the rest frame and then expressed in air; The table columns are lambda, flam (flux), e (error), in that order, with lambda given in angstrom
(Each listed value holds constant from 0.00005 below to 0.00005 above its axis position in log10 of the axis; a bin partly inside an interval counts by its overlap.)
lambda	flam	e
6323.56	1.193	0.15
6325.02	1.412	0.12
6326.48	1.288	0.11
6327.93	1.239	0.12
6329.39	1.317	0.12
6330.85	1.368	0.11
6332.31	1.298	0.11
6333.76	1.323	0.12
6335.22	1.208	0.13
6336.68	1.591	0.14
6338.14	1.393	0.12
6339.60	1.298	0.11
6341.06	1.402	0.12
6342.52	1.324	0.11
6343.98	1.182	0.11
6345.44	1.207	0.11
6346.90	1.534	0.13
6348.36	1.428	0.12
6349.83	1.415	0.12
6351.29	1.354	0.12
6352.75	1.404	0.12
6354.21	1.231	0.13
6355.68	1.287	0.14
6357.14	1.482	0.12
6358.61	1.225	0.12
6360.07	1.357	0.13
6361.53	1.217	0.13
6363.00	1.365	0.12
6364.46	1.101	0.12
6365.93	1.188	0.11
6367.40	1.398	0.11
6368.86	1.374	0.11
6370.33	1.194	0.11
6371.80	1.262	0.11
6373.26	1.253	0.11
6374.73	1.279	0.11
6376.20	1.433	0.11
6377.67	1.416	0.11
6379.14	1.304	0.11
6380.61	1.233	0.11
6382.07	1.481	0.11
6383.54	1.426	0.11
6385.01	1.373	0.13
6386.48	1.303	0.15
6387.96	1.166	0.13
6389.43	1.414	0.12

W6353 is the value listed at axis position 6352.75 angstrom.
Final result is 1.404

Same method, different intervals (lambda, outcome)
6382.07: 1.481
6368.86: 1.374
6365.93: 1.188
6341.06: 1.402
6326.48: 1.288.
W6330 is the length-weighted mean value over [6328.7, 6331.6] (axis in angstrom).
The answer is 1.34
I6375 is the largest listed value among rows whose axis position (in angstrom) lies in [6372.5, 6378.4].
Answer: 1.433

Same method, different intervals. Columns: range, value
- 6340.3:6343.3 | 1.402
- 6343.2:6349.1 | 1.534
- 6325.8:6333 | 1.368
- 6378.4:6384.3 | 1.481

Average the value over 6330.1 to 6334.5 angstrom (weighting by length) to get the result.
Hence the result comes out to 1.33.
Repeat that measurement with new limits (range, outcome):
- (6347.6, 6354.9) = 1.37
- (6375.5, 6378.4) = 1.42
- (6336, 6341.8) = 1.42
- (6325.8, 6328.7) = 1.27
